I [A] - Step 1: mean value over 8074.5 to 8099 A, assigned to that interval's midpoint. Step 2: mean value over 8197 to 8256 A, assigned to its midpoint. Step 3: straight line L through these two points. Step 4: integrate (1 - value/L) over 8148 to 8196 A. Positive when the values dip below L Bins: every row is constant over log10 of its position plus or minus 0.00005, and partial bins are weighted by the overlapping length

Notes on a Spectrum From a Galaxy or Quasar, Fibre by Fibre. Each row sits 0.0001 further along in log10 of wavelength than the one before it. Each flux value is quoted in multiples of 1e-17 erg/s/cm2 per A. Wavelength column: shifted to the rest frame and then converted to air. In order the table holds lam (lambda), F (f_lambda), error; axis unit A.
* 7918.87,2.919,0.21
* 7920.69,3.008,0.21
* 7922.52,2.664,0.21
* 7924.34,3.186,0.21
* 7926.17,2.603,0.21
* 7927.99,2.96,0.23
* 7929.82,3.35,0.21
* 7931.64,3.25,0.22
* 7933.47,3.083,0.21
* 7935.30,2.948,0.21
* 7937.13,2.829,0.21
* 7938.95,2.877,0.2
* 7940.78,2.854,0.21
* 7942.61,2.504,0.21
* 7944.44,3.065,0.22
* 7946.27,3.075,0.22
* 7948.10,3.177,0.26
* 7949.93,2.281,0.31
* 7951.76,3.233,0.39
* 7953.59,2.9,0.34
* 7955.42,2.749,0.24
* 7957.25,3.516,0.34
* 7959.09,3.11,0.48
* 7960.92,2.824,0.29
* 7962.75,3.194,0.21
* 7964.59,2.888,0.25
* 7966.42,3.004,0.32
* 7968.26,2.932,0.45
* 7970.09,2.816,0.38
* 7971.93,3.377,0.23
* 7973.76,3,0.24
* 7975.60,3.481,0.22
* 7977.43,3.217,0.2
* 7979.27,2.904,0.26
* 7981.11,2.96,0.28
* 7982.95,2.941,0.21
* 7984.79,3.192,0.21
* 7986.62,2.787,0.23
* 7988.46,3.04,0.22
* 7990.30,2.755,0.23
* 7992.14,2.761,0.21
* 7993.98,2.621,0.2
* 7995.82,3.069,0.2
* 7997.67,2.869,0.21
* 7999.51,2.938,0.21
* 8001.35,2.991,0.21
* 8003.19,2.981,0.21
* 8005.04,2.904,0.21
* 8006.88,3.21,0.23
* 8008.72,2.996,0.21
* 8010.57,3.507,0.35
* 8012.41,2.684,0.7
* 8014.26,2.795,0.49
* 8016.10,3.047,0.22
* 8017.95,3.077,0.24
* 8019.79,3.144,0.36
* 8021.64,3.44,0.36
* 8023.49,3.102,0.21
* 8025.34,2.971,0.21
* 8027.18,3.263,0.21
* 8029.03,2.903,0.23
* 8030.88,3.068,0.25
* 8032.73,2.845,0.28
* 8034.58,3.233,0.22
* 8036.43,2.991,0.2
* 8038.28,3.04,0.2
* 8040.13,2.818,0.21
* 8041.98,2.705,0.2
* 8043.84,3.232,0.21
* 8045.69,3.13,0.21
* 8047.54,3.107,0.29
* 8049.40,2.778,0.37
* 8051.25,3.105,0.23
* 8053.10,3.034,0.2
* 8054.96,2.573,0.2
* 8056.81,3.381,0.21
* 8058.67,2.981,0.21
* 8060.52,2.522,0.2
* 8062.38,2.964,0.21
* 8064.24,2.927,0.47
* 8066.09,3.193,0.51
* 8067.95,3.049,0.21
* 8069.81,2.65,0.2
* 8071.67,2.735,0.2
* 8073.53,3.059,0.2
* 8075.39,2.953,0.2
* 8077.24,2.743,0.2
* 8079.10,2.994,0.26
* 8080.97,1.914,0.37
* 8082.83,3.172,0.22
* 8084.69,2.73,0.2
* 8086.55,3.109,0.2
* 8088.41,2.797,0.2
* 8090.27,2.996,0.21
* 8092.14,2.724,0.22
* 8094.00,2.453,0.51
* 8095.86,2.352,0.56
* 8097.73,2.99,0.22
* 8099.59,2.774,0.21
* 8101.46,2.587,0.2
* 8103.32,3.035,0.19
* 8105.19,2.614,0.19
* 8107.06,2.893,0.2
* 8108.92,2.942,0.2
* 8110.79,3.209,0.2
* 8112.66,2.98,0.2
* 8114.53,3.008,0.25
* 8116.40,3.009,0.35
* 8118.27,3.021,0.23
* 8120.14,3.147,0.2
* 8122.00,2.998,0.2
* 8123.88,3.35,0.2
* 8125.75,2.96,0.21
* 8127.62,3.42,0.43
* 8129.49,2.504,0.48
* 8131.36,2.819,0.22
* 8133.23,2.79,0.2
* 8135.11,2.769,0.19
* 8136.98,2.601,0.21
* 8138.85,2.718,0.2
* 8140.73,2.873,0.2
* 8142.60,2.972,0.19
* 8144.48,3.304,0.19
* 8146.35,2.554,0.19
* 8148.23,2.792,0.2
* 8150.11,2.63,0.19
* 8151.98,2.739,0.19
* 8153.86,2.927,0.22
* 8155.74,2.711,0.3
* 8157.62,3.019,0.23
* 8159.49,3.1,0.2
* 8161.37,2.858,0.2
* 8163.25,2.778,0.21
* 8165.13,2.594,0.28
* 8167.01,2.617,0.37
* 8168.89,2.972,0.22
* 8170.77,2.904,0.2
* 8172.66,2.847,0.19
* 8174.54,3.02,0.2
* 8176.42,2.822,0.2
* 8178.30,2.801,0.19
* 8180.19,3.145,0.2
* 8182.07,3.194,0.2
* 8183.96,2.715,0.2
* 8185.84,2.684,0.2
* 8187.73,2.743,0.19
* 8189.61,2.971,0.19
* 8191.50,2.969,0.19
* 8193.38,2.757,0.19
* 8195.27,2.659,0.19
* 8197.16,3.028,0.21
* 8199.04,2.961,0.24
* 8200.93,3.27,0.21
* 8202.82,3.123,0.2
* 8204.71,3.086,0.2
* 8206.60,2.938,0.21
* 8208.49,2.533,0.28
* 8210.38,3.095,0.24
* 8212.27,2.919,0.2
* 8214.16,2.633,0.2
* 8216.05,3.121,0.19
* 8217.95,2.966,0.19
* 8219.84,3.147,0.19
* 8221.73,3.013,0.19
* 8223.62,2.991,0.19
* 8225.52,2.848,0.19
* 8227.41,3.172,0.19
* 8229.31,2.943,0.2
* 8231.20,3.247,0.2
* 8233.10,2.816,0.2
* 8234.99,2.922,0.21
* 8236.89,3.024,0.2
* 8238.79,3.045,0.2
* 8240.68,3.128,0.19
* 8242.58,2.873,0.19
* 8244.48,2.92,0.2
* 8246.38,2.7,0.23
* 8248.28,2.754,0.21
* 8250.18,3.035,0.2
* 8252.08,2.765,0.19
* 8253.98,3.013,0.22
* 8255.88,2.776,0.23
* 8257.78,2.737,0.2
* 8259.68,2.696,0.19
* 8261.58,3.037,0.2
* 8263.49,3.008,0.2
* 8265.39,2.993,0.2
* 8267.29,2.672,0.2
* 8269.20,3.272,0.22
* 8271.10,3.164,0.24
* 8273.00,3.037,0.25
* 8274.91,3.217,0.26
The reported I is 0.7 A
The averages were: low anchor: 2.76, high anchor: 2.96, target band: 2.85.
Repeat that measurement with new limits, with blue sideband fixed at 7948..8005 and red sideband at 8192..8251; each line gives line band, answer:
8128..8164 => 1.7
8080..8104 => 1.9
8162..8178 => 0.8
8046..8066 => 0.1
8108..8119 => -0.2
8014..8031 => -0.7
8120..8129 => -0.5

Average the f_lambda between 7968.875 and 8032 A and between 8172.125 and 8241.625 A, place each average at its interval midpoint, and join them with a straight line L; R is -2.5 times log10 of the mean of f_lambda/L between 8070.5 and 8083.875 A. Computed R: 0.08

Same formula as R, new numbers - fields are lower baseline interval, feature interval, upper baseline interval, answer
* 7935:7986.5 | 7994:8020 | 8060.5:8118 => -0.02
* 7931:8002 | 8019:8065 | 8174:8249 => -0.02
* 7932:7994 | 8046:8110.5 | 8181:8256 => 0.04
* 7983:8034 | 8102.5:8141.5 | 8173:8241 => 0.01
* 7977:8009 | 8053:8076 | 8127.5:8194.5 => -0.01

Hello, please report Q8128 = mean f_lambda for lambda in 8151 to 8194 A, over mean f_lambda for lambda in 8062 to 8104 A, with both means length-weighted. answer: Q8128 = 1.02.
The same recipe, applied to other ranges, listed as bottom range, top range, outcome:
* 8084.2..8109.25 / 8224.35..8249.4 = 1.06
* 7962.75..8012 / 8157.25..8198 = 0.95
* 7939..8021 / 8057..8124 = 0.96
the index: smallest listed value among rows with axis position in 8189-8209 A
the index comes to 2.533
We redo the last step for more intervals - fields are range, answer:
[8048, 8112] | 1.914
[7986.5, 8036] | 2.621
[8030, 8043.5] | 2.705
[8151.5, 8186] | 2.594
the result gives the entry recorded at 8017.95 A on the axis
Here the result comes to 3.077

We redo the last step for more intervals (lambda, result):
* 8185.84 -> 2.684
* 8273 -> 3.037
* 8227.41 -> 3.172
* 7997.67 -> 2.869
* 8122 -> 2.998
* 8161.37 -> 2.858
